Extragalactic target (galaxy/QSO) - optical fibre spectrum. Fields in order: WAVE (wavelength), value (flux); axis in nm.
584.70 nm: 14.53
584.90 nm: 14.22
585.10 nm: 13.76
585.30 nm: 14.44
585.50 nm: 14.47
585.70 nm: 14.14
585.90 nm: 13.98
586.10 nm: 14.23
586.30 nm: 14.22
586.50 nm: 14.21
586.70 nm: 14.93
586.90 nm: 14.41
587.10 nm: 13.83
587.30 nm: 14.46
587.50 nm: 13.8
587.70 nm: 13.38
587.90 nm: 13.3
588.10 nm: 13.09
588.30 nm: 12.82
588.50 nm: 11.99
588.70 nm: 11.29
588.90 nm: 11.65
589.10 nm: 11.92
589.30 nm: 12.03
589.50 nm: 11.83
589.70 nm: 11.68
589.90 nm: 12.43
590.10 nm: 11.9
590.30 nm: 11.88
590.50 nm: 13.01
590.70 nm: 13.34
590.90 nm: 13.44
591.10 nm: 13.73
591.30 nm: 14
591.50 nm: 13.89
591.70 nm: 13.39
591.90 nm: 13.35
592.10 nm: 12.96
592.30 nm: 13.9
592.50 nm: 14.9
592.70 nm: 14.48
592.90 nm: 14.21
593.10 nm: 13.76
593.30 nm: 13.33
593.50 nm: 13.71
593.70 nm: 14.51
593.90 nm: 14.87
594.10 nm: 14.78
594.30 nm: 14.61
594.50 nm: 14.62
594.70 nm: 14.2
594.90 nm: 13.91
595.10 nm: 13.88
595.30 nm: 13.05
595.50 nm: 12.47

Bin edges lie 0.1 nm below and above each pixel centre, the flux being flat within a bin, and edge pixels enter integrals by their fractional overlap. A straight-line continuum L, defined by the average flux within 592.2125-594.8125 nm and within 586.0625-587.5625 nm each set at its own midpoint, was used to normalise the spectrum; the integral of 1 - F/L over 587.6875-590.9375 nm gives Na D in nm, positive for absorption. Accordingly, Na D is 0.44 nm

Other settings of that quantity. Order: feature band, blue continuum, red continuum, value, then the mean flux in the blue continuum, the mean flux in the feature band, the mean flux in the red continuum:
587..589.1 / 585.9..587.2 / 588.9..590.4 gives 0.04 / 14.3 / 12.9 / 11.9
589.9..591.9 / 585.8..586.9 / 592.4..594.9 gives 0.16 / 14.3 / 13.1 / 14.3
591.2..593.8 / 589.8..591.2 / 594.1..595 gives -0.06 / 12.8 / 13.9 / 14.4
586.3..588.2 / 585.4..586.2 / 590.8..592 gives 0.01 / 14.2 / 13.9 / 13.6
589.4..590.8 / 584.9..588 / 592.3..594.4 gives 0.19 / 14.1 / 12.3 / 14.3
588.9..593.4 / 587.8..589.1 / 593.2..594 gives 0.05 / 12.3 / 13.1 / 14.1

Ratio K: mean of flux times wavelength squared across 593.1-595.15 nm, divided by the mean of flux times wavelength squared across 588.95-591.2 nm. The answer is 1.16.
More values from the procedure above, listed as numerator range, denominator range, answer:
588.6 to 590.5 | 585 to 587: 0.84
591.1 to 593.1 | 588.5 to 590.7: 1.16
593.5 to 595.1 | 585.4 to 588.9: 1.08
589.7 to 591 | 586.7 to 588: 0.91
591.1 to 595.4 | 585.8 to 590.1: 1.09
